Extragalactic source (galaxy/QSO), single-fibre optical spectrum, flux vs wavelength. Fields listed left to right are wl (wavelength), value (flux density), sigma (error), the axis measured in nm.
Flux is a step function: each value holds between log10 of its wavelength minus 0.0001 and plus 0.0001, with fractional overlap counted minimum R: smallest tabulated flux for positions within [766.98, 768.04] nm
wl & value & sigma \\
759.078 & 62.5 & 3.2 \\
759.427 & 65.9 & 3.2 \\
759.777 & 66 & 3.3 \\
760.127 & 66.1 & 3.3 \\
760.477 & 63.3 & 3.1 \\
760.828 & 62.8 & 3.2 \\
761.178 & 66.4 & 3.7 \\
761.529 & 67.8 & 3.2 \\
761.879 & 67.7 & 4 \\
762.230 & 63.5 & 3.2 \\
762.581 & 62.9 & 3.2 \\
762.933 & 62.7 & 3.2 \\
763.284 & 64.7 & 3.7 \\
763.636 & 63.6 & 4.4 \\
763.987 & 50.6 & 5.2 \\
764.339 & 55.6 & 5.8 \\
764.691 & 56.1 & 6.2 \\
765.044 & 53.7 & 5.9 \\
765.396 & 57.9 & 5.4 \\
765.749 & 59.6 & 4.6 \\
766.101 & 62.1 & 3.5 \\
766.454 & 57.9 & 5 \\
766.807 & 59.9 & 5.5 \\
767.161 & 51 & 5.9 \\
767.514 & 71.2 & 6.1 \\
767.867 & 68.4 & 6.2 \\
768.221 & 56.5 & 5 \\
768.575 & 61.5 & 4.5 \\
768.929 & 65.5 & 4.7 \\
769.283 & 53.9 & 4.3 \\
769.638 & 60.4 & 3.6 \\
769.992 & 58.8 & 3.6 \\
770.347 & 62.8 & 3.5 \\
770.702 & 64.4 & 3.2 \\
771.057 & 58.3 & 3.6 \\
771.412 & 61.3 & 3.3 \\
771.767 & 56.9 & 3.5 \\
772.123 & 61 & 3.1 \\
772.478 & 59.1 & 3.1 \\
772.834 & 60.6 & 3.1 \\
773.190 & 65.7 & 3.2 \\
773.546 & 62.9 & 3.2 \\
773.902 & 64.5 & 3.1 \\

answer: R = 51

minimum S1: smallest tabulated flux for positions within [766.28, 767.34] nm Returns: 51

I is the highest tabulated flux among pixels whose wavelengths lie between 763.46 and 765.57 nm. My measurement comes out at 63.6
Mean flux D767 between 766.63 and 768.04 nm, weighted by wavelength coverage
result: 62.6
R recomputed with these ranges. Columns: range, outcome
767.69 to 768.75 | 56.5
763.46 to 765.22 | 50.6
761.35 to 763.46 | 62.7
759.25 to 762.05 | 62.8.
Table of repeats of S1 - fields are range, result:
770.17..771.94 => 56.9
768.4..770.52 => 53.9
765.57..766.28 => 59.6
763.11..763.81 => 63.6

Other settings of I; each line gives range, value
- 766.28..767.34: 59.9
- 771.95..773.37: 65.7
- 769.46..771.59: 64.4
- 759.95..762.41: 67.8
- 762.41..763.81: 64.7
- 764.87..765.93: 59.6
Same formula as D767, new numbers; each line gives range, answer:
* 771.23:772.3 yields 59.7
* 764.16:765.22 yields 55.1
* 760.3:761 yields 63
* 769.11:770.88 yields 60.1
